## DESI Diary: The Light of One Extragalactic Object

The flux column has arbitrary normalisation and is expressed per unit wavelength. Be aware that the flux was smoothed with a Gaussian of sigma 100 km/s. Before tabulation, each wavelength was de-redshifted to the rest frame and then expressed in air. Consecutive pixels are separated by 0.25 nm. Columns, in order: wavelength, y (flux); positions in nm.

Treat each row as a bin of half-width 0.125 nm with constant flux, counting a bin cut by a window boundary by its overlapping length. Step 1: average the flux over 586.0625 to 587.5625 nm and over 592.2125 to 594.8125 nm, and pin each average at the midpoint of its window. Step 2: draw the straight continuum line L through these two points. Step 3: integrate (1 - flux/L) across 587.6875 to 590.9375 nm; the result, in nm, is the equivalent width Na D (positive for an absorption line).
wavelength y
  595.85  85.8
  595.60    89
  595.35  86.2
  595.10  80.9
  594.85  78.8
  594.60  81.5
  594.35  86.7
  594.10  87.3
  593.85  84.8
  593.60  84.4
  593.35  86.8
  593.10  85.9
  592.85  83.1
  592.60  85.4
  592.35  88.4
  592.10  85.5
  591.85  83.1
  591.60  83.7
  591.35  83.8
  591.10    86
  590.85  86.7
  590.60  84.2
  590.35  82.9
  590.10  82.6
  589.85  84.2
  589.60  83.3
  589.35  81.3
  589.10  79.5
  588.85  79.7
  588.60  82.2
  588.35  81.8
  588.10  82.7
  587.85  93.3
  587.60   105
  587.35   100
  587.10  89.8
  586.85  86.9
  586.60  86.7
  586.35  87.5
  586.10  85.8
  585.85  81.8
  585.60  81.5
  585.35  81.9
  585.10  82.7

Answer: 0.18 nm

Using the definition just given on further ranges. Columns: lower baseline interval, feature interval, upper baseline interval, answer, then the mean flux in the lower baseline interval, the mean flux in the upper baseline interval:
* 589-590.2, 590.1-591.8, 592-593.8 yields -0.01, 82.2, 85.6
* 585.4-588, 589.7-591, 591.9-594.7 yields 0.05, 89.5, 85.4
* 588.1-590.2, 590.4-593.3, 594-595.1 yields -0.09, 81.9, 83.2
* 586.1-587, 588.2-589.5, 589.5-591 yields 0.06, 86.9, 84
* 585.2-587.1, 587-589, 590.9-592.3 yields -0.10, 84.9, 84.8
